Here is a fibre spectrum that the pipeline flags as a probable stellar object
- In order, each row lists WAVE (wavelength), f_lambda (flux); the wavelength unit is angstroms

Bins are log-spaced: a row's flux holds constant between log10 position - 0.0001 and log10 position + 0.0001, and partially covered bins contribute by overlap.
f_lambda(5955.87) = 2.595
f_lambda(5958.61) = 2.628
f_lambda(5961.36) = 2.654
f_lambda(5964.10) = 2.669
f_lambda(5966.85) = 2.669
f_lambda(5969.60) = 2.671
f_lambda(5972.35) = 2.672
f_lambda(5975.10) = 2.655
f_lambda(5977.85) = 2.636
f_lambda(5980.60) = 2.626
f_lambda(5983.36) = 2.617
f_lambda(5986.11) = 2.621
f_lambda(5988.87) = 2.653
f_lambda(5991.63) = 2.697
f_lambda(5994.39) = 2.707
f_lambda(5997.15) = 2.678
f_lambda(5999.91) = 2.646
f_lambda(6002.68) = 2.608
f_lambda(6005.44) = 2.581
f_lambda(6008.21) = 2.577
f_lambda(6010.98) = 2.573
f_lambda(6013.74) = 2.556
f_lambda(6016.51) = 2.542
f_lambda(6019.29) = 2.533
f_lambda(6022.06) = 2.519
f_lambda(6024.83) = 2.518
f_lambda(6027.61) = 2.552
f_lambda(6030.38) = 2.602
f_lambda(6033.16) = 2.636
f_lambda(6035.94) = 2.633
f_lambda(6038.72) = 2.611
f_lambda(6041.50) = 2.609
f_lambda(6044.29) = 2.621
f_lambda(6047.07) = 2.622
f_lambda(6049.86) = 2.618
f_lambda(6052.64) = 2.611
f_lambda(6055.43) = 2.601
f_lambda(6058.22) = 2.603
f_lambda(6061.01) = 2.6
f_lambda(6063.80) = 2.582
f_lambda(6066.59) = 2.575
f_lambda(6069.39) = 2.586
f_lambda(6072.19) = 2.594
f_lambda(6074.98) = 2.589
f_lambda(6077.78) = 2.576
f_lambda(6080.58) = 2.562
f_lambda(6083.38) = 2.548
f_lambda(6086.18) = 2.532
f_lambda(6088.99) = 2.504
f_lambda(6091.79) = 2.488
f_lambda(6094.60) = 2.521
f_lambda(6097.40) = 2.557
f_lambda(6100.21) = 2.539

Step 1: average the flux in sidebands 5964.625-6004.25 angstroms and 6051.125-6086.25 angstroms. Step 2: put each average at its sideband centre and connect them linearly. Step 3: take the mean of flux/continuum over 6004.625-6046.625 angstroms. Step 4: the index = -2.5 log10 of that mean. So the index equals 0.017 mag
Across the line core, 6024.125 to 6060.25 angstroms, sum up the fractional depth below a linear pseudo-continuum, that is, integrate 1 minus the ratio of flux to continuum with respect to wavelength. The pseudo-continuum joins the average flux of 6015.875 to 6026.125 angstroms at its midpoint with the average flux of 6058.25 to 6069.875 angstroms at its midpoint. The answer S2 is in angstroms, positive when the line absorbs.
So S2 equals -0.68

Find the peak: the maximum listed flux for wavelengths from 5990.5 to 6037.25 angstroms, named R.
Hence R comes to 2.707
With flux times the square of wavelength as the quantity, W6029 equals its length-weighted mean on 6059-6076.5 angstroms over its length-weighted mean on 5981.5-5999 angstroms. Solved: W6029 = 1.0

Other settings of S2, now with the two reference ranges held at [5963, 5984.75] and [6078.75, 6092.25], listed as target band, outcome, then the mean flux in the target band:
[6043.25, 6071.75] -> -0.4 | 2.6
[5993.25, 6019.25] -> 0.1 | 2.6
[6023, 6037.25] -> 0.0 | 2.59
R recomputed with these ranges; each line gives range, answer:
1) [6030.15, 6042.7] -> 2.636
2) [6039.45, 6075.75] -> 2.622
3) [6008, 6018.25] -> 2.577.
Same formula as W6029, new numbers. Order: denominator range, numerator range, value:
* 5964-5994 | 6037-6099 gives 1.00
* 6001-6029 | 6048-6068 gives 1.03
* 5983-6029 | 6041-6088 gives 1.02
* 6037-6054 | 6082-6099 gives 0.98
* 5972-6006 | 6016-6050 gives 0.99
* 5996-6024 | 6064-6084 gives 1.02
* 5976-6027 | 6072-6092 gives 1.01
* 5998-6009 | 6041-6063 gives 1.02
